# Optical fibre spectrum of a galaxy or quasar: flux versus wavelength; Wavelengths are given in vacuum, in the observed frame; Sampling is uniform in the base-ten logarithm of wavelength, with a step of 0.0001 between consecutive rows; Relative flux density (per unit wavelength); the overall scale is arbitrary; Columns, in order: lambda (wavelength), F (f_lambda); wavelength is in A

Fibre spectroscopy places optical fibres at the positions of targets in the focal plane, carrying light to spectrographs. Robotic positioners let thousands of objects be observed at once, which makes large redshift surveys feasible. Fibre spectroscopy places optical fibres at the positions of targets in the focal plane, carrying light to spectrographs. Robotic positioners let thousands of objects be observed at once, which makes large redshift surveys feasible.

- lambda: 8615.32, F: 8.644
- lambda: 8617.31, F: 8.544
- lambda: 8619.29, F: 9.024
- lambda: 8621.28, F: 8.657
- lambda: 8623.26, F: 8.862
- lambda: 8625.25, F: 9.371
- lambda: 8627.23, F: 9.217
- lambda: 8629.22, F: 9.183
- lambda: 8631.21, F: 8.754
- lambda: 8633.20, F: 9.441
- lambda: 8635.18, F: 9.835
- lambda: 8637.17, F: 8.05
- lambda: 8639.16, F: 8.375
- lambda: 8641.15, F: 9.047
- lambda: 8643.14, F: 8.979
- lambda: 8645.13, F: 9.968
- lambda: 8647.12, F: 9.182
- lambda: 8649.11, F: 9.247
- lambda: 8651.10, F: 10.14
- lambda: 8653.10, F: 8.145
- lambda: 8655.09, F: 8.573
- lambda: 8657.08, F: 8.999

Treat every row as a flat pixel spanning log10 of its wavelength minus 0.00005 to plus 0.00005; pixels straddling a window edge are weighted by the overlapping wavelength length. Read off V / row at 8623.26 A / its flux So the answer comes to 8.862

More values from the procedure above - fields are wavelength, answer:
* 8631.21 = 8.754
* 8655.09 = 8.573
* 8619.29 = 9.024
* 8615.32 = 8.644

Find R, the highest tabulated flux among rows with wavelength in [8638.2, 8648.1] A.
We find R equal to 9.968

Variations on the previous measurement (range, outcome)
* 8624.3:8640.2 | 9.835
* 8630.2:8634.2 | 9.441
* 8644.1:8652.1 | 10.14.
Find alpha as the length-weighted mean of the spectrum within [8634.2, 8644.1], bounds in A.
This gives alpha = 8.85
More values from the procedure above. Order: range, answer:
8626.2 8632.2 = 9.05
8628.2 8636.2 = 9.3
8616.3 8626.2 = 8.88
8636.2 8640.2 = 8.22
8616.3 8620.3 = 8.77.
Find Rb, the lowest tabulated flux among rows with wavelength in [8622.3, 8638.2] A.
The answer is 8.05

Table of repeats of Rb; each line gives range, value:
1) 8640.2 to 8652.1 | 8.979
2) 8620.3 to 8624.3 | 8.657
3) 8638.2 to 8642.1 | 8.375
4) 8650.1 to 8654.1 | 8.145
